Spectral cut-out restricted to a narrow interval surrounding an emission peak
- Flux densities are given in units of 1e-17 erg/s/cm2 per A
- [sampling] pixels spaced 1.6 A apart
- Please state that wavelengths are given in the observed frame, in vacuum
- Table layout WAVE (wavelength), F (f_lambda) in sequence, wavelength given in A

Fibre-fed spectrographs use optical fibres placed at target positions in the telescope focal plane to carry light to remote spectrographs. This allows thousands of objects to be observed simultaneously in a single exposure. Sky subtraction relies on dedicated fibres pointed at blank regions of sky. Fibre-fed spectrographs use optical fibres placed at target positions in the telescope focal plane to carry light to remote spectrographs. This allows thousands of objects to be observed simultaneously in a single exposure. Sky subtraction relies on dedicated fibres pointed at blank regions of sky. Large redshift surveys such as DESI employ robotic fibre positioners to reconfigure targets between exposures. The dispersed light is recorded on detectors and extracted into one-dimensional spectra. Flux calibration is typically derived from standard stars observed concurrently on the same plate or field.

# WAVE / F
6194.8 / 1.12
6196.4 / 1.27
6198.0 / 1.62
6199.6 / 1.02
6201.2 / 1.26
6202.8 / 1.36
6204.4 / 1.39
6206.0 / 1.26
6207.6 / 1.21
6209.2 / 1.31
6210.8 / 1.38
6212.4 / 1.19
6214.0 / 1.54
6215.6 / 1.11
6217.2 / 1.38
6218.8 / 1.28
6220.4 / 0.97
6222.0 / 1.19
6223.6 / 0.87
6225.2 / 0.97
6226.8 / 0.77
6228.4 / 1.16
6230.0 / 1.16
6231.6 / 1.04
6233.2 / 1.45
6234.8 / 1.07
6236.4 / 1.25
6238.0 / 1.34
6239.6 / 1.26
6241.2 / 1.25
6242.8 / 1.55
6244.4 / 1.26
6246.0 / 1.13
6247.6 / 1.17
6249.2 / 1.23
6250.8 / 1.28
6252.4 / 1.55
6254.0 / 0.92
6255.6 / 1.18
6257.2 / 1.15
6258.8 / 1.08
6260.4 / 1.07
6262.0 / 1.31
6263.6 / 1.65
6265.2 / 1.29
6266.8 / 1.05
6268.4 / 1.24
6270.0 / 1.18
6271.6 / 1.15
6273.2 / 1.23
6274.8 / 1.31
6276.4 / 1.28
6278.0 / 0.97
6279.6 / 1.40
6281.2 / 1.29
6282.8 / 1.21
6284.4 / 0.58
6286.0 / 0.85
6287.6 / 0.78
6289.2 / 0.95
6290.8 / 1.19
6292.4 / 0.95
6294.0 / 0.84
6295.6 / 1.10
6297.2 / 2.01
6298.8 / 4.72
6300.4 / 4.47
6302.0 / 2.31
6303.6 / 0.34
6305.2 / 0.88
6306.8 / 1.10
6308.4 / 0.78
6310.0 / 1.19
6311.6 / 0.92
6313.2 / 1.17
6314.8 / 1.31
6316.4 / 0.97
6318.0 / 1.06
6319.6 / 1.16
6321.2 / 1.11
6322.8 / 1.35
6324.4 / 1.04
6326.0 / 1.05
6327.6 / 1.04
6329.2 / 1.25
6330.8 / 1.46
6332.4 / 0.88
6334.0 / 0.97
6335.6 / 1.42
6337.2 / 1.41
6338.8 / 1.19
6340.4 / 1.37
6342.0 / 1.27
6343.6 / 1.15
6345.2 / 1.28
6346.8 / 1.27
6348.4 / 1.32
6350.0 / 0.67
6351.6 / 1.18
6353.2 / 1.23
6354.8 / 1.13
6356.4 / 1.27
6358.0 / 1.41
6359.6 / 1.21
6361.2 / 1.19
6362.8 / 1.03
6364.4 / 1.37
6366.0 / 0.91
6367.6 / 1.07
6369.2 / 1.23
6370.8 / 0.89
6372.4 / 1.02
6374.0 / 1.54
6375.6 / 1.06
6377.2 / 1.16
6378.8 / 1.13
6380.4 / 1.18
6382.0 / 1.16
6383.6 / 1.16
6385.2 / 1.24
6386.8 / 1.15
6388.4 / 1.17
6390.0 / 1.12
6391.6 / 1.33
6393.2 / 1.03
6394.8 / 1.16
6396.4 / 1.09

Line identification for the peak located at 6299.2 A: H-beta 4861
